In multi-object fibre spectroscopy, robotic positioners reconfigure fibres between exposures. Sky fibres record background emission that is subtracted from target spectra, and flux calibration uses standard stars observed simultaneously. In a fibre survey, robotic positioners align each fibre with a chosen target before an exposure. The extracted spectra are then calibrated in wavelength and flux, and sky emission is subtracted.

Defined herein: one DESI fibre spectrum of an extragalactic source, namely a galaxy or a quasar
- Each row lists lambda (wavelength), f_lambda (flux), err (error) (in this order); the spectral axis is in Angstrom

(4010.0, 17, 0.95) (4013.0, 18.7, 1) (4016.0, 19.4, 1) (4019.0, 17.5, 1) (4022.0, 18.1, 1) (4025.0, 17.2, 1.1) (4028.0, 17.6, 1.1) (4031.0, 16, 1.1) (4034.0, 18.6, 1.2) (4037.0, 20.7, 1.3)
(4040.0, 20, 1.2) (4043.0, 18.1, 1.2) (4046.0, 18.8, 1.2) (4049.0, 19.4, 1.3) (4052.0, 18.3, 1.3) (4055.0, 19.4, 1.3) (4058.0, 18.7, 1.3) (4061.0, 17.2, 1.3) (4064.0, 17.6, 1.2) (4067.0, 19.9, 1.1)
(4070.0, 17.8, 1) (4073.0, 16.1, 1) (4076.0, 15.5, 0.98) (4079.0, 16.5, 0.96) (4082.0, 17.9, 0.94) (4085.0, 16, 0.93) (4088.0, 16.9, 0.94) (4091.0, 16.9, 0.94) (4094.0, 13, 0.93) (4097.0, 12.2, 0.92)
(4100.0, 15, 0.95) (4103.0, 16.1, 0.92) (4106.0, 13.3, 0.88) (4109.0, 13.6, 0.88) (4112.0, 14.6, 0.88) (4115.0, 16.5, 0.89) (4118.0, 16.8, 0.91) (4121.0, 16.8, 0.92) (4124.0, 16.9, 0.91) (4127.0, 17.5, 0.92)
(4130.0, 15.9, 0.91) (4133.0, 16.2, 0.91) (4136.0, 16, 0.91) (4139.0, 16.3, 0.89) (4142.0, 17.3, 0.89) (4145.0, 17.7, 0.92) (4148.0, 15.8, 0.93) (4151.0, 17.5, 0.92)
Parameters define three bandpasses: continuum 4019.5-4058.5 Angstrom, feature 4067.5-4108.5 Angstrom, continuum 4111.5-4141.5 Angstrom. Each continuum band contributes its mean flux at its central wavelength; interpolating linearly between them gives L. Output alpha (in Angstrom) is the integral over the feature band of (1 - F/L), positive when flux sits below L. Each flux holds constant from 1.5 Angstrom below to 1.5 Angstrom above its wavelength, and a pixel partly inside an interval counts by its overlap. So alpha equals 3.96 Angstrom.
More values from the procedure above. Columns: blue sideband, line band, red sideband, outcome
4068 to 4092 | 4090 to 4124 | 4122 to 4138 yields 3.2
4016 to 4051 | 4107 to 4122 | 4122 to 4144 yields 1.2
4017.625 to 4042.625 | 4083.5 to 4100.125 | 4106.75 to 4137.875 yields 1.7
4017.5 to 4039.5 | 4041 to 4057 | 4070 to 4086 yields -1.3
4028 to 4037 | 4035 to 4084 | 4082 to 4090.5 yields -2.5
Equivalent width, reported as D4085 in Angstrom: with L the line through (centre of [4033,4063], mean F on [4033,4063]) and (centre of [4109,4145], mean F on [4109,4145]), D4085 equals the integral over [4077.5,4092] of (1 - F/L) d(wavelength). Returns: 0.7 Angstrom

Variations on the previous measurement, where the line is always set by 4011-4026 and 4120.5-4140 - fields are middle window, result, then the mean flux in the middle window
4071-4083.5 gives 0.54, 16.6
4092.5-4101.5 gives 1.91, 13.4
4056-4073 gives -0.58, 18.1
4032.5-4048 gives -1.21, 19.2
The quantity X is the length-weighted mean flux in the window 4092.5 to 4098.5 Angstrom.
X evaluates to 12.6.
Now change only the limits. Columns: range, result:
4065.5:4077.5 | 17.3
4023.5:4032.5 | 16.9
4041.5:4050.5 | 18.8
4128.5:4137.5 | 16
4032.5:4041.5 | 19.8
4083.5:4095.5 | 15.7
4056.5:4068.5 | 18.3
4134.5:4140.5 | 16.2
